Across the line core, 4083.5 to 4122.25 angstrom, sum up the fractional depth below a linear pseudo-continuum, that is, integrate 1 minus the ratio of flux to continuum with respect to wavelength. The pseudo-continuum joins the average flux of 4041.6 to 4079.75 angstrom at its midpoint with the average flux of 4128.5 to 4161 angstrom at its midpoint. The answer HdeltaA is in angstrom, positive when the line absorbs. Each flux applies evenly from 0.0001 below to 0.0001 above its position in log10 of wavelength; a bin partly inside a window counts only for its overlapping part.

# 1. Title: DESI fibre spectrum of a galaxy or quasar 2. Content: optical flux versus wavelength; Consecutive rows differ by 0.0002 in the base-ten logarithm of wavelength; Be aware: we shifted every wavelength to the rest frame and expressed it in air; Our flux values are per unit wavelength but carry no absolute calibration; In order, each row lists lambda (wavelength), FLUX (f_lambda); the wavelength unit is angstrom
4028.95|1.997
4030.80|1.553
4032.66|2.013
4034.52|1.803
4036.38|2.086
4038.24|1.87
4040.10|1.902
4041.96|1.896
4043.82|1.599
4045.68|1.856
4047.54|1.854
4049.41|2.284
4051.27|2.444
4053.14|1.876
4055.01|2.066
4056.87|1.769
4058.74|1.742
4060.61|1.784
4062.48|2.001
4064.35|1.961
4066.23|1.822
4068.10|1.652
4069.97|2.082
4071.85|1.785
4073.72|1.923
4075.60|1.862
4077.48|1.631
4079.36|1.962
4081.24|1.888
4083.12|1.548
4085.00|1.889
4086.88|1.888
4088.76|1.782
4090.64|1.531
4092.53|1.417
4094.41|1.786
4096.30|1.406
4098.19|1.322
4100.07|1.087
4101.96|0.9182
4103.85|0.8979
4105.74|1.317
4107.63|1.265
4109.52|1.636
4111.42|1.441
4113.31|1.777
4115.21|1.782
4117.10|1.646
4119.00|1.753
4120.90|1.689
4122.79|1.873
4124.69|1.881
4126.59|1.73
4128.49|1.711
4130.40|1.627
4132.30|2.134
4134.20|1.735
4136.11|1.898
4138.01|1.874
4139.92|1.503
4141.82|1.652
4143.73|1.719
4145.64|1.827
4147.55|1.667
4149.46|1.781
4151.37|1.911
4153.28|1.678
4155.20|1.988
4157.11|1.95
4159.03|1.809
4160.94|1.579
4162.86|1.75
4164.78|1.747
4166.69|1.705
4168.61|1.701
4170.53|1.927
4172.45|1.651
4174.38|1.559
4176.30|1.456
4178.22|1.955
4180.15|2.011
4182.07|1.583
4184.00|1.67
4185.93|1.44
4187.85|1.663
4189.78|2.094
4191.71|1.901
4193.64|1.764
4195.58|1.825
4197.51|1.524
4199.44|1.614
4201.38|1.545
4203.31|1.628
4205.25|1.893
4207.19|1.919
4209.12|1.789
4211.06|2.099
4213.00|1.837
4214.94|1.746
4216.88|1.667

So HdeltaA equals 6.9 angstrom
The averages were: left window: 1.9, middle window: 1.52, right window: 1.79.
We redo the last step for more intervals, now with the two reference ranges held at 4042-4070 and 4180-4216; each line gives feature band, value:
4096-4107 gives 4.24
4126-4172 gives 0.99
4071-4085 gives 0.62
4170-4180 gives 0.34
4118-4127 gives 0.26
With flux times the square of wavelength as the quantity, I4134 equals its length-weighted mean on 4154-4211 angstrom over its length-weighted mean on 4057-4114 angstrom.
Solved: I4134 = 1.12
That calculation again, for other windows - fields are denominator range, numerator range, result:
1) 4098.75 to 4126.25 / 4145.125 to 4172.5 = 1.21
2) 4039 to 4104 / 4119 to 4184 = 1.05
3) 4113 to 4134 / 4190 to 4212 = 1.04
